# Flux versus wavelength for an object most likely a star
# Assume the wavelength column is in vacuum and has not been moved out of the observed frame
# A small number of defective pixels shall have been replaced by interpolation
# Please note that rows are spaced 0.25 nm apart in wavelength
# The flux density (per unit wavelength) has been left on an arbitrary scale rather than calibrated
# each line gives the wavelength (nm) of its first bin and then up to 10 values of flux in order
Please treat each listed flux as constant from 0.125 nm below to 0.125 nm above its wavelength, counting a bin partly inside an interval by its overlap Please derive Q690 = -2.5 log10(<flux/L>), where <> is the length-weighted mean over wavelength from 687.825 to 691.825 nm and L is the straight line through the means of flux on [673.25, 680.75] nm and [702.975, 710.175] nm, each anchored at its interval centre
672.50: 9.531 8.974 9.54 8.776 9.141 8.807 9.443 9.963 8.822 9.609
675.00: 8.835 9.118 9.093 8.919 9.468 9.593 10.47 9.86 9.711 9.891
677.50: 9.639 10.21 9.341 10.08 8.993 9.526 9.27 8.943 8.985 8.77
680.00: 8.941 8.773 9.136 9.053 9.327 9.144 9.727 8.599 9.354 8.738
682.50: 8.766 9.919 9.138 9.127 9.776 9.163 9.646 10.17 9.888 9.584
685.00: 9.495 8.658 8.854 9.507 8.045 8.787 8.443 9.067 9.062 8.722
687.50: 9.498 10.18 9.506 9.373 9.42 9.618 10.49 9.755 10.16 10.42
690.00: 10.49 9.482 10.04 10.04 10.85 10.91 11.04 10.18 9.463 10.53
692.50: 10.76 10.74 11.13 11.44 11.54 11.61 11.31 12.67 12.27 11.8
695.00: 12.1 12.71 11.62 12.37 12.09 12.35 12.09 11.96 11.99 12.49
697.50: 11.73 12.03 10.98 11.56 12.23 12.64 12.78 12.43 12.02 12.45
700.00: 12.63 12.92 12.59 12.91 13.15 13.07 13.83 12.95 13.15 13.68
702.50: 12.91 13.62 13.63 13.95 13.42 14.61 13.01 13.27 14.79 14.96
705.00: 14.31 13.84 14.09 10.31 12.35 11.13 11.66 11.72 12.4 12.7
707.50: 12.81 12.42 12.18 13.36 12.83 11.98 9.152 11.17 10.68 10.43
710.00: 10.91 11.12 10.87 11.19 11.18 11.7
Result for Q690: 0.064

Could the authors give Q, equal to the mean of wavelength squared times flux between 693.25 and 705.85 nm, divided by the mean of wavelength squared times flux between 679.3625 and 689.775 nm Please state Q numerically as 1.43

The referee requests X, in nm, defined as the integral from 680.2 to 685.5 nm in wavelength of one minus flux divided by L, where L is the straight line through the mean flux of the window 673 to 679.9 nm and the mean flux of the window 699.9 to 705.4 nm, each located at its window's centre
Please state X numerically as 0.560 nm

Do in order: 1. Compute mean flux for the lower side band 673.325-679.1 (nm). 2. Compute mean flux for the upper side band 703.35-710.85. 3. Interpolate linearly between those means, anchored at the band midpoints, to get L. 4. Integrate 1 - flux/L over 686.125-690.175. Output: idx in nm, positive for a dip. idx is 0.39 nm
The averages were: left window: 9.46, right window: 12.3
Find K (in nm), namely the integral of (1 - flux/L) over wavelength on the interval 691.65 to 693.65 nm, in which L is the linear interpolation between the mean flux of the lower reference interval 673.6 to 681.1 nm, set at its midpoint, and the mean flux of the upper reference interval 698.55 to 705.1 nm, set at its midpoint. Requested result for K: 0.181 nm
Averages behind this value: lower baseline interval 9.35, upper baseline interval 13.3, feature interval 10.7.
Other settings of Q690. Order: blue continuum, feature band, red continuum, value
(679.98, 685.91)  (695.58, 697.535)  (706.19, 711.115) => -0.16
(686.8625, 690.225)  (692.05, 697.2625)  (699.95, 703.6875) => -0.04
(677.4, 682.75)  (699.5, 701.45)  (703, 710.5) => -0.10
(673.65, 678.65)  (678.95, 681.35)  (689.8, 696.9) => 0.10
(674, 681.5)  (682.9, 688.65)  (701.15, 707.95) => 0.13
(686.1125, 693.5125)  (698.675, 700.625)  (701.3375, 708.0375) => -0.04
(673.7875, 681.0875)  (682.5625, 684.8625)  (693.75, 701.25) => 0.08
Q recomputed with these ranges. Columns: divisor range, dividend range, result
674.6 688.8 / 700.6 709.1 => 1.49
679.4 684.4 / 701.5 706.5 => 1.54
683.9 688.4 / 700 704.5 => 1.51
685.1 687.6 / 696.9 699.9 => 1.42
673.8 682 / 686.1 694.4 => 1.13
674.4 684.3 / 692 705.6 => 1.42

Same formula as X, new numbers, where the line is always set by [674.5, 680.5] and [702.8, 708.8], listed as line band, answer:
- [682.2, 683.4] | 0.105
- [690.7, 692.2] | 0.098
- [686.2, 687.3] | 0.181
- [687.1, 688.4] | 0.151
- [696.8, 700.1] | -0.021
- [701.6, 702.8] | -0.067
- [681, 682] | 0.069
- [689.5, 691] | 0.116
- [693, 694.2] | -0.007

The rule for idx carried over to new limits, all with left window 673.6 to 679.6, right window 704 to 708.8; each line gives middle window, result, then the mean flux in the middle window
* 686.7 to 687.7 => 0.14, 9.17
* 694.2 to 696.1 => -0.11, 12.2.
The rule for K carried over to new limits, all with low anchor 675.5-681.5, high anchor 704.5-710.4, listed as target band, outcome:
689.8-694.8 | -0.08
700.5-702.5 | -0.27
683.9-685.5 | 0.08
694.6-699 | -0.37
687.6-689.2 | 0.09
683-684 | 0.05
